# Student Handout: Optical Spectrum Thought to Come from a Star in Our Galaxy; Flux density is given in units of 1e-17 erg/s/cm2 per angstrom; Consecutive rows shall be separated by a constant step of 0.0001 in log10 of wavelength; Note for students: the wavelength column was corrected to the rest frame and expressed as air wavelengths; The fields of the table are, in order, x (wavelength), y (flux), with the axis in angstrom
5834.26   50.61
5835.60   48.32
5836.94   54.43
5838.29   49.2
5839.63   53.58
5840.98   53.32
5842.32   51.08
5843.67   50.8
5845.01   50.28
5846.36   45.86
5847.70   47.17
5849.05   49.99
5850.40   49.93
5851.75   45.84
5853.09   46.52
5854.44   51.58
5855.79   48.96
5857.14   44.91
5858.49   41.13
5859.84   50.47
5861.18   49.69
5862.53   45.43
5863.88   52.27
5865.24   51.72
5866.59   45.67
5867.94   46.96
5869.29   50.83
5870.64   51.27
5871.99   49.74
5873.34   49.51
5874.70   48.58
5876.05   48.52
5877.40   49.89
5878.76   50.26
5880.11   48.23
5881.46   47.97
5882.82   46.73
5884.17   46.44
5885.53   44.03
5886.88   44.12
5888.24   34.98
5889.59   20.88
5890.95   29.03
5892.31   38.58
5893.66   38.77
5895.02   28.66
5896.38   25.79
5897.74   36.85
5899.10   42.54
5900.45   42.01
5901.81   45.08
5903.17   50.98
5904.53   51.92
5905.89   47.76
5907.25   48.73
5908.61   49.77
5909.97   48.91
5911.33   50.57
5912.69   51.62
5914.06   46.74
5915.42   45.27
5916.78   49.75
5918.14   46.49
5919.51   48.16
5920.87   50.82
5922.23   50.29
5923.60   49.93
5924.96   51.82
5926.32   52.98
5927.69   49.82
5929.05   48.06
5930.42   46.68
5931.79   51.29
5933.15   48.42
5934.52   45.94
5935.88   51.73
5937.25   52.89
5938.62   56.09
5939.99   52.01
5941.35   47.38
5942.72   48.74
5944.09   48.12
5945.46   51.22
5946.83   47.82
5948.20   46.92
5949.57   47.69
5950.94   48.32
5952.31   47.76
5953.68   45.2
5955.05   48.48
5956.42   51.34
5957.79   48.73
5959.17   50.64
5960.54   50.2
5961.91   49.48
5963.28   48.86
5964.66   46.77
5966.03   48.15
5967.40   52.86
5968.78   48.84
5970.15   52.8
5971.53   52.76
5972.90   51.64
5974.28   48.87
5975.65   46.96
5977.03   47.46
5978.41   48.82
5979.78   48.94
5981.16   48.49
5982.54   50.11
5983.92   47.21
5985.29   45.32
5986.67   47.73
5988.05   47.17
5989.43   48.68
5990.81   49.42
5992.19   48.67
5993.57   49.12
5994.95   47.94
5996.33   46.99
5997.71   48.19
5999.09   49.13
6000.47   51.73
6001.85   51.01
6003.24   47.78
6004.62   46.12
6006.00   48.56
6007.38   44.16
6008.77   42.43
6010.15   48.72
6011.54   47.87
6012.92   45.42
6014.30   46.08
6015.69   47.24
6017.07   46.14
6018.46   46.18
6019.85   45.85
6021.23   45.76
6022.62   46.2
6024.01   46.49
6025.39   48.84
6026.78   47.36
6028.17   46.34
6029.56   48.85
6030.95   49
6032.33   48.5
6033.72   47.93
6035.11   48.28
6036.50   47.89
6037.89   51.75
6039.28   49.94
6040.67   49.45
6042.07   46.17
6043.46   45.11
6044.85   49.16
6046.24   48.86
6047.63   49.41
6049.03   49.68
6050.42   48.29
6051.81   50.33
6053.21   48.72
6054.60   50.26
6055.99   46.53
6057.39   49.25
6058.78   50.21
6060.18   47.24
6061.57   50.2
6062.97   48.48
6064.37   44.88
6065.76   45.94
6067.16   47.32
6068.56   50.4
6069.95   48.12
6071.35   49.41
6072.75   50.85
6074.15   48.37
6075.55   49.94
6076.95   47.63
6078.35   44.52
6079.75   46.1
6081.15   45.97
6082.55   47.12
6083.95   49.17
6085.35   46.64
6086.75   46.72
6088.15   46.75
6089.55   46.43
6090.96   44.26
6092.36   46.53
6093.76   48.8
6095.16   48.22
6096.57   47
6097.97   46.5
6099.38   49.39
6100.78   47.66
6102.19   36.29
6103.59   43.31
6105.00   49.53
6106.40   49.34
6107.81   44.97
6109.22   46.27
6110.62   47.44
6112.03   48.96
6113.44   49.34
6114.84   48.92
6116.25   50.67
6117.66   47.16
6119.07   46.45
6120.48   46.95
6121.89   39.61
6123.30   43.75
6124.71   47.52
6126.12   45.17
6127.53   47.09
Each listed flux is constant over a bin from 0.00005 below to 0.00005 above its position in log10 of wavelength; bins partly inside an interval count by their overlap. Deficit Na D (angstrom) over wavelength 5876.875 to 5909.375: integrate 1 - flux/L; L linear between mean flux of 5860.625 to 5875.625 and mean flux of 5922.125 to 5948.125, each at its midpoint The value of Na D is 4.88 angstrom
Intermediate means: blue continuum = 49.2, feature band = 42.1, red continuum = 50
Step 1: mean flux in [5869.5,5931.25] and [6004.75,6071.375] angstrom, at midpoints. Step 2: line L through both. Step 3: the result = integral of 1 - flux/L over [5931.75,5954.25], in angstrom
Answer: -1.47 angstrom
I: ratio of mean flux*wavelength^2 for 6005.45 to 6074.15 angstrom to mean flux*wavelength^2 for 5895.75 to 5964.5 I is 1.0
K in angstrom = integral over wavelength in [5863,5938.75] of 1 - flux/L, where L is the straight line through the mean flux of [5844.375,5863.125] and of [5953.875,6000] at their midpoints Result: 2.9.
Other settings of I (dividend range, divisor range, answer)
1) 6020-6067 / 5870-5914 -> 1.15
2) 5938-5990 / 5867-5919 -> 1.13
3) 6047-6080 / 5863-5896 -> 1.17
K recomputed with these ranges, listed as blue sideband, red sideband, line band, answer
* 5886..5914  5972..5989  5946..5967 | -1.0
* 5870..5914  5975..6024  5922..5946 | -2.5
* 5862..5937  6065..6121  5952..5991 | -2.0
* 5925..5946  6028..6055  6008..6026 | 1.0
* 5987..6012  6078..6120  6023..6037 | -0.1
